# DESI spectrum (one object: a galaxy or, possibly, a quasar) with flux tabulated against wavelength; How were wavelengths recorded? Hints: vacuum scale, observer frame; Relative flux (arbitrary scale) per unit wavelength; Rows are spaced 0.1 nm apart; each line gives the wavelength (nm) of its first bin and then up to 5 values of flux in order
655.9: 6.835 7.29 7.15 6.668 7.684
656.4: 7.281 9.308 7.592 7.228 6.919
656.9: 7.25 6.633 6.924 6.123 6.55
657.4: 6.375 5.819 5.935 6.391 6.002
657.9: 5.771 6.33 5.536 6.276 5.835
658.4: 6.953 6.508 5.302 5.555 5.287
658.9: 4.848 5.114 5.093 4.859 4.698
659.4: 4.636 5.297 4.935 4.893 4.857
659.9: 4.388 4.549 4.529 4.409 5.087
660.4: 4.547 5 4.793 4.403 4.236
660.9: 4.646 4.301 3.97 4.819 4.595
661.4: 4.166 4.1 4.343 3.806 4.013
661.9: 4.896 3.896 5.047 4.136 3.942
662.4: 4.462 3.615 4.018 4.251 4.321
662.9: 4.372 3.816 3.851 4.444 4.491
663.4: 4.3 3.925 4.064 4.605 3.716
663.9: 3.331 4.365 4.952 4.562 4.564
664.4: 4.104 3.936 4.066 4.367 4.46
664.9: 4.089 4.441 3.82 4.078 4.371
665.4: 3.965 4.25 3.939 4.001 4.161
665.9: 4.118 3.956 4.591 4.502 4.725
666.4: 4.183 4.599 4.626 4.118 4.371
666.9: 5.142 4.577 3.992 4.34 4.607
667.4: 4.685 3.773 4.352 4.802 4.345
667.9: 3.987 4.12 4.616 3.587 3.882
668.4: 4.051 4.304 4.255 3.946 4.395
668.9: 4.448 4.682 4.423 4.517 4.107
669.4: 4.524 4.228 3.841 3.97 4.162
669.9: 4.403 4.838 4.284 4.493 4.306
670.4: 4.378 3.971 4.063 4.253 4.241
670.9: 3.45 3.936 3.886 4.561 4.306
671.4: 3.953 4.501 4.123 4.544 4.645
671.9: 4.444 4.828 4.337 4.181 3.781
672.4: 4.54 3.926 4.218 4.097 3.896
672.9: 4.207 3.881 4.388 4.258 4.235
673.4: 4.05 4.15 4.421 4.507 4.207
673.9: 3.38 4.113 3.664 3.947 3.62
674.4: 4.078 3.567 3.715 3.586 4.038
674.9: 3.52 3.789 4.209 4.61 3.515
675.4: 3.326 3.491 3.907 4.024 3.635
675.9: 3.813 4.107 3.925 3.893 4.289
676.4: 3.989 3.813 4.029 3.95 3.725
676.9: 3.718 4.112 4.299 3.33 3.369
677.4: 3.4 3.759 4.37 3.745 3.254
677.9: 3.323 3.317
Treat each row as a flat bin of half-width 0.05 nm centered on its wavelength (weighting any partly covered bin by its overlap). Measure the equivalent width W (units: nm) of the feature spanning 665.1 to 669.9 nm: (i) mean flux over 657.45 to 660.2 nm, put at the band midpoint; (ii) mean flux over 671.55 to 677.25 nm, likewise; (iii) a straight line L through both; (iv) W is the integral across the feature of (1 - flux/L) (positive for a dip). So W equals 0.36 nm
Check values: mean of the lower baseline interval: 5.4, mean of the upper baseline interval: 4.01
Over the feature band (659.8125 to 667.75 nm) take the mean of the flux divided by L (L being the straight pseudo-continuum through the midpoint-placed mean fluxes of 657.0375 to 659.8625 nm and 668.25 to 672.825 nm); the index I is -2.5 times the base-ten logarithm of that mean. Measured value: 0.17 mag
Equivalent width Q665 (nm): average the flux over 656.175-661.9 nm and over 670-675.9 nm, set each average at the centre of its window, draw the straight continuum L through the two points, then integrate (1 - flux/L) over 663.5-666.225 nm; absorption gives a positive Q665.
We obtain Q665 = 0.39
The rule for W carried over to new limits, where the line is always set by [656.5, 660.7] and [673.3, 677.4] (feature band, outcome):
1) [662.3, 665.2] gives 0.53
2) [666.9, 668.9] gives 0.18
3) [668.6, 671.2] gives 0.13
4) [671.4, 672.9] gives -0.02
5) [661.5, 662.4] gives 0.18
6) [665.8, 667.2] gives 0.12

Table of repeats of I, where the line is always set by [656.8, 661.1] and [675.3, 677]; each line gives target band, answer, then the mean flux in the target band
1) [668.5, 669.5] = 0.04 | 4.36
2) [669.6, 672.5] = 0.02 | 4.25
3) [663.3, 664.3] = 0.17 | 4.23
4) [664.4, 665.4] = 0.17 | 4.17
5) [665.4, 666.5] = 0.13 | 4.25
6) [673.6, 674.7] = 0.04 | 3.89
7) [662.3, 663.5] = 0.21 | 4.16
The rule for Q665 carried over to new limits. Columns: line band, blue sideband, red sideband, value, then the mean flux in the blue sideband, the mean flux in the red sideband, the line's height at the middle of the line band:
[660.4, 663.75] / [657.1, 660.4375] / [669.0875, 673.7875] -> 0.55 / 5.46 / 4.24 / 5.14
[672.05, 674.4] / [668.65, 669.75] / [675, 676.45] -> -0.02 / 4.28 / 3.91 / 4.05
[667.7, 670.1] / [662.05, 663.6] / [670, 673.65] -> -0.02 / 4.2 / 4.22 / 4.21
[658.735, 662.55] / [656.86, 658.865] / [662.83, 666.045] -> 0.54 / 6.15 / 4.17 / 5.32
